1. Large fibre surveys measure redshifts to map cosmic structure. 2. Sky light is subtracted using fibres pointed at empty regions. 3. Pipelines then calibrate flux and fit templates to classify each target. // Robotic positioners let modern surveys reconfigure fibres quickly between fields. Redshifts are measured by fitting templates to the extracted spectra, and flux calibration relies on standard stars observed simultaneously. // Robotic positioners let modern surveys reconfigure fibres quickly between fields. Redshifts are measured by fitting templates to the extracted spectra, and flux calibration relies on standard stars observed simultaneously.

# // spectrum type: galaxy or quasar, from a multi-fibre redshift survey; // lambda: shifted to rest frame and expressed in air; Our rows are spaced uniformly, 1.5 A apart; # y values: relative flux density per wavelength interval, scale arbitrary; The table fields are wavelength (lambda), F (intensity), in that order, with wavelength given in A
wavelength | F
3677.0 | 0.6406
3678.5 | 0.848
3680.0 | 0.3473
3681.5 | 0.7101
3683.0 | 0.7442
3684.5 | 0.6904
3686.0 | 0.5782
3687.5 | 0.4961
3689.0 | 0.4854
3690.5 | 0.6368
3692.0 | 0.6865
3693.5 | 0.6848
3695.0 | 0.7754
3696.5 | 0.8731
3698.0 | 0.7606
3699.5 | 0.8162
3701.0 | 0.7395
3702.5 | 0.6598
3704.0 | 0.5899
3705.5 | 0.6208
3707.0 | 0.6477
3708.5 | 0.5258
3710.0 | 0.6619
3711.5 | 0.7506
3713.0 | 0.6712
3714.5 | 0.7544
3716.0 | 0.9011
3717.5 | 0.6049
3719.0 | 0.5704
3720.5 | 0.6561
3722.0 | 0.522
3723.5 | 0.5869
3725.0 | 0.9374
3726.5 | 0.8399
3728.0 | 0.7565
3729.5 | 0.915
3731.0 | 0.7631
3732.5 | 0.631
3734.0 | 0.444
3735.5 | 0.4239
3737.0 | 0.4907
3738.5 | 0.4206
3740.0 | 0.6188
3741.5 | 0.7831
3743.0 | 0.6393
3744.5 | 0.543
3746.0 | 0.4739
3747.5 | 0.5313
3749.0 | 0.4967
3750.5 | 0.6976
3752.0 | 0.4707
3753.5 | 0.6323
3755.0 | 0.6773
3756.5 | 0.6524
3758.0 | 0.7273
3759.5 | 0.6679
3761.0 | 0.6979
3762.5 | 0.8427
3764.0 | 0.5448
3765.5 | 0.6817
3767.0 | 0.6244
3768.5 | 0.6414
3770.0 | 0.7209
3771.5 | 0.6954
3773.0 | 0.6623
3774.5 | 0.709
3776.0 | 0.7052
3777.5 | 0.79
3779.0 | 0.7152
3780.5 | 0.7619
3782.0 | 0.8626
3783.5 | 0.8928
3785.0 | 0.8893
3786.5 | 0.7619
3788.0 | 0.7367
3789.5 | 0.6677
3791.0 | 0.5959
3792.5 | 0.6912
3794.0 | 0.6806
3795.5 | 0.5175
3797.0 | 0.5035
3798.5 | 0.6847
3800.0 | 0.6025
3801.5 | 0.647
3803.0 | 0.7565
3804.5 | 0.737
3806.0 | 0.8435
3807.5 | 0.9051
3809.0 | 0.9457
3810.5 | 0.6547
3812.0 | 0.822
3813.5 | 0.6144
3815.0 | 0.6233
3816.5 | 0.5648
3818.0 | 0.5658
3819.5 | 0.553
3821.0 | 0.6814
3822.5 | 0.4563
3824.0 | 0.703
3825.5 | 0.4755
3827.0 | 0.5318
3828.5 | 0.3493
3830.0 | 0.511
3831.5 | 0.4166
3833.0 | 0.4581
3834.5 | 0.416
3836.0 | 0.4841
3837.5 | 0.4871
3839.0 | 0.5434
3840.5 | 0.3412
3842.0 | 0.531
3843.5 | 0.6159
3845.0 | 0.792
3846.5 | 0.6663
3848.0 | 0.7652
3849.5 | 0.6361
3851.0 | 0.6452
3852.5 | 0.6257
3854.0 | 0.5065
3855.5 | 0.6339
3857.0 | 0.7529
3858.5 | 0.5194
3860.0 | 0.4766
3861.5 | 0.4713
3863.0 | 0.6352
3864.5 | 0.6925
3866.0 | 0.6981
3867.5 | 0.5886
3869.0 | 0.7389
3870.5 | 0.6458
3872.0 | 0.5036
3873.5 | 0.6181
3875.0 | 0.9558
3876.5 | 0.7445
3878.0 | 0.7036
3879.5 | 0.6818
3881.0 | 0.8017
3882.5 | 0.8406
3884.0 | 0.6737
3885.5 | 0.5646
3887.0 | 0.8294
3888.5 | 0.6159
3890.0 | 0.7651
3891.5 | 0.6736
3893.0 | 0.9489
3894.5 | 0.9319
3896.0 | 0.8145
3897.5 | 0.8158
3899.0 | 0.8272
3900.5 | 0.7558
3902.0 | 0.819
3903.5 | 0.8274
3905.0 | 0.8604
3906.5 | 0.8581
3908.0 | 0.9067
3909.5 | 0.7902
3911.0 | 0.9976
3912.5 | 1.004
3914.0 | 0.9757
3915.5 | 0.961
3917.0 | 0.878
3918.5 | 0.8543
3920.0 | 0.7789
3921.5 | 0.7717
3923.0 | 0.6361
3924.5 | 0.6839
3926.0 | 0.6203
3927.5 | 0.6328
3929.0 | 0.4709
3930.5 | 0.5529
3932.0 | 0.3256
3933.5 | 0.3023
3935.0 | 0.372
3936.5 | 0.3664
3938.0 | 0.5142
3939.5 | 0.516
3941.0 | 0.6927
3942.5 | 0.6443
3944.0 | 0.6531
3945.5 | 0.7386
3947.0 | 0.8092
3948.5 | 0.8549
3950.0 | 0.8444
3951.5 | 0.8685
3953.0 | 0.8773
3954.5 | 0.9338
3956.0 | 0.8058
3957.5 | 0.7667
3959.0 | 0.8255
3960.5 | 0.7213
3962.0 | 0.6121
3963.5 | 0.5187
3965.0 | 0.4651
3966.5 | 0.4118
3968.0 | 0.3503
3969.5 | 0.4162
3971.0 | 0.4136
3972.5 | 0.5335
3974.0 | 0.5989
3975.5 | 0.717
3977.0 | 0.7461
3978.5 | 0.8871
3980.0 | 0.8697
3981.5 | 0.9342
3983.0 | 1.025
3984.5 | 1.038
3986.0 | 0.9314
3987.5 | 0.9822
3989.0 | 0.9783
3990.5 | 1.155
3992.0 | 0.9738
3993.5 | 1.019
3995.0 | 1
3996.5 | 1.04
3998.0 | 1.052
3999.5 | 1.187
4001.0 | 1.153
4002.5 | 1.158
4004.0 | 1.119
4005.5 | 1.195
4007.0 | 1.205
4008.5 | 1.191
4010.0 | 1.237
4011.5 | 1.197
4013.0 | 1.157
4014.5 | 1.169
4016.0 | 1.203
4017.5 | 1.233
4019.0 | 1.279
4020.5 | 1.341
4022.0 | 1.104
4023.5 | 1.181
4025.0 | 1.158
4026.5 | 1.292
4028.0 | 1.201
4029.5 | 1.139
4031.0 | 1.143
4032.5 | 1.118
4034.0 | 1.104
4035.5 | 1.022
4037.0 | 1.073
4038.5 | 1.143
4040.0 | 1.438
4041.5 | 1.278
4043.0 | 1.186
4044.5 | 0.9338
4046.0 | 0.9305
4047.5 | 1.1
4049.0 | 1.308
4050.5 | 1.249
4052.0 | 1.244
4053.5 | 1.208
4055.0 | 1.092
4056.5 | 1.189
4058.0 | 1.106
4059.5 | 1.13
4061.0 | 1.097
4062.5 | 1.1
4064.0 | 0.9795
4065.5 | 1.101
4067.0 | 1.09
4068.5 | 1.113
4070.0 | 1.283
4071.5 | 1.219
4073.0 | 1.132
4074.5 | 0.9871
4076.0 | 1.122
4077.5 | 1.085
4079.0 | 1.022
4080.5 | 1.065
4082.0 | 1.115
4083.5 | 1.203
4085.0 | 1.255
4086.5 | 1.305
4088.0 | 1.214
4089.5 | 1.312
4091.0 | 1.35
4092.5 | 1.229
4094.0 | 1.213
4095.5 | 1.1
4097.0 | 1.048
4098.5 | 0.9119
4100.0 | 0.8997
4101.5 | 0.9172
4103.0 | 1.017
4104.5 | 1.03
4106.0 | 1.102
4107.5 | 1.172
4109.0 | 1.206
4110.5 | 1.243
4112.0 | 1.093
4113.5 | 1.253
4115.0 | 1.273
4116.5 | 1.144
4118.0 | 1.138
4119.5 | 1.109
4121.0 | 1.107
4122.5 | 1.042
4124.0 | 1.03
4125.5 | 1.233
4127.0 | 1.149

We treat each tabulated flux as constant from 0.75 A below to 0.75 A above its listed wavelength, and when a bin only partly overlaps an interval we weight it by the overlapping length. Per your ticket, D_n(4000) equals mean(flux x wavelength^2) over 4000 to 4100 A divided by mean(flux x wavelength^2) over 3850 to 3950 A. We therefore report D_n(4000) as 1.78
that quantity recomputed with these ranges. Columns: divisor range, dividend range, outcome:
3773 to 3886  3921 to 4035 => 1.45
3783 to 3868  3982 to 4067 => 2.02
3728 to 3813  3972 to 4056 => 1.83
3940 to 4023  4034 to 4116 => 1.31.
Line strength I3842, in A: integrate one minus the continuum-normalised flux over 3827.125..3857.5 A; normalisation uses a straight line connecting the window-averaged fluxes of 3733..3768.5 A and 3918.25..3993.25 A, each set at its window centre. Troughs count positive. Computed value 4.2 A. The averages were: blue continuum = 0.6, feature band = 0.557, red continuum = 0.701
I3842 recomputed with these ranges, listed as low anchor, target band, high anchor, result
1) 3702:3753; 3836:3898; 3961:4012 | 8.5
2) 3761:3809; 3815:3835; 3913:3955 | 5.3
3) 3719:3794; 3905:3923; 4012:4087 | 1.0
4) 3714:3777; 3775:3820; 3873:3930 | -1.0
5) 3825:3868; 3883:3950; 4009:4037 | 5.7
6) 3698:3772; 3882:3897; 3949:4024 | 1.1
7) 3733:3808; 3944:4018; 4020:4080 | 9.6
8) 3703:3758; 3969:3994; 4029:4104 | 4.2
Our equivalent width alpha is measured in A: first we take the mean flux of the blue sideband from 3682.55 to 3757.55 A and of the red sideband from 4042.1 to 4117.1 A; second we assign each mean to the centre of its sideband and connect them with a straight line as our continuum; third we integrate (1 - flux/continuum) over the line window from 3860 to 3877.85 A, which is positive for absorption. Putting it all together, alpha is 4.1 A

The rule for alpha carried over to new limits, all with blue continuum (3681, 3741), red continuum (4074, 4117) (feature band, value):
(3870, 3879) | 1.8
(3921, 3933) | 4.5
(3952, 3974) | 8.0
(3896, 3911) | 1.1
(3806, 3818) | 0.9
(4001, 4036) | -4.7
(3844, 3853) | 1.6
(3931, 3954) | 7.8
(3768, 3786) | -0.2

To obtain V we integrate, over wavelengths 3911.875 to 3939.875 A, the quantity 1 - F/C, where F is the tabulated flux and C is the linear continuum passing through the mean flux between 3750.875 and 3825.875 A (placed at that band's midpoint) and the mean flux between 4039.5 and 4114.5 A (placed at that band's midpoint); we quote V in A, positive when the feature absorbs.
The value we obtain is 7.9 A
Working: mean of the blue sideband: 0.686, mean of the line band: 0.643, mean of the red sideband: 1.14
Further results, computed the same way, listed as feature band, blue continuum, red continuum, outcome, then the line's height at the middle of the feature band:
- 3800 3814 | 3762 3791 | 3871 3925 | -0.4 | 0.745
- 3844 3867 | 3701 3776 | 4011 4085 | 5.6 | 0.839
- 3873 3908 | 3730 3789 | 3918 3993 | -4.9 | 0.687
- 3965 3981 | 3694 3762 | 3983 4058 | 7.1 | 1.06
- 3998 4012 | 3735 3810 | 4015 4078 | -1.2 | 1.08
